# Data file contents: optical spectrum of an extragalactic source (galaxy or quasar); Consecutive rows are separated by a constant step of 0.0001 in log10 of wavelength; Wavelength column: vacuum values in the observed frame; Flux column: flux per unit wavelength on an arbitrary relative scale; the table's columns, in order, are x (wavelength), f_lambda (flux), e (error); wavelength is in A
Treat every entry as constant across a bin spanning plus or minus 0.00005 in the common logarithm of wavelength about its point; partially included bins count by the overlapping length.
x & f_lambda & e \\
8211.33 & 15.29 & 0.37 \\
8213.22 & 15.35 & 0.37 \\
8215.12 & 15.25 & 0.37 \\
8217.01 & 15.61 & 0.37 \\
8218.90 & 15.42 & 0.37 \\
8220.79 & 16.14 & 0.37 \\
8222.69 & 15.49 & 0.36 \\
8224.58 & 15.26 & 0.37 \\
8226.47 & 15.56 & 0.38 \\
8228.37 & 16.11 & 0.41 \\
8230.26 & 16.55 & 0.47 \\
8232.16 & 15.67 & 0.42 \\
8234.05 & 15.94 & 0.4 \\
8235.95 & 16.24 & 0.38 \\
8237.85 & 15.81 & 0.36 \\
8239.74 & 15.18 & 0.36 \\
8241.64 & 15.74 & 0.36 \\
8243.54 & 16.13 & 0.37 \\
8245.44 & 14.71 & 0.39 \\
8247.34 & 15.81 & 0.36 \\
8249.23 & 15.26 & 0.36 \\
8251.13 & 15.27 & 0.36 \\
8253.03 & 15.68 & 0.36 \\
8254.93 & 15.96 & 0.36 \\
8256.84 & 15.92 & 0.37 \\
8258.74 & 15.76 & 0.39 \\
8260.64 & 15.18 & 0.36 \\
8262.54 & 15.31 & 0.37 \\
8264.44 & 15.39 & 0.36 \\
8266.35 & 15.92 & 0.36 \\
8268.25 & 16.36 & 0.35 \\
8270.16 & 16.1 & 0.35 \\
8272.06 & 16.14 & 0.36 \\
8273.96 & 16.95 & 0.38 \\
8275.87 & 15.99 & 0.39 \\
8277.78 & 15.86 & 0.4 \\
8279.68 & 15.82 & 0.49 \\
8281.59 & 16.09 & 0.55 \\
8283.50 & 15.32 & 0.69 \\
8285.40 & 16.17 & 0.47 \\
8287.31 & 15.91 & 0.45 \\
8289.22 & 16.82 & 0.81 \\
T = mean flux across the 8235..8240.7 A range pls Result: 15.7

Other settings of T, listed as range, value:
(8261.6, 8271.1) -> 15.8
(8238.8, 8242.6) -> 15.4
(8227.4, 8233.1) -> 16.1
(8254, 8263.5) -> 15.6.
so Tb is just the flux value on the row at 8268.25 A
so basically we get 16.36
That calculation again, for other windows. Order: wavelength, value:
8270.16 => 16.1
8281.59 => 16.09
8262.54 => 15.31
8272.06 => 16.14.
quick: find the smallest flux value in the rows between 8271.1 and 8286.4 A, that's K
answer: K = 15.32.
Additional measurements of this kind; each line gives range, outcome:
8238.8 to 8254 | 14.71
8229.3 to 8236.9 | 15.67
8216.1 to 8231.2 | 15.26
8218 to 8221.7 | 15.42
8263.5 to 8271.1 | 15.39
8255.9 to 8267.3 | 15.18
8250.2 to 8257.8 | 15.27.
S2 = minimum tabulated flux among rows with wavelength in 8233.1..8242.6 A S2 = 15.18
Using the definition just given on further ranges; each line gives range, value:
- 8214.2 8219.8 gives 15.25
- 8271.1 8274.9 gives 16.14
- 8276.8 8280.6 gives 15.82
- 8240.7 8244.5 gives 15.74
